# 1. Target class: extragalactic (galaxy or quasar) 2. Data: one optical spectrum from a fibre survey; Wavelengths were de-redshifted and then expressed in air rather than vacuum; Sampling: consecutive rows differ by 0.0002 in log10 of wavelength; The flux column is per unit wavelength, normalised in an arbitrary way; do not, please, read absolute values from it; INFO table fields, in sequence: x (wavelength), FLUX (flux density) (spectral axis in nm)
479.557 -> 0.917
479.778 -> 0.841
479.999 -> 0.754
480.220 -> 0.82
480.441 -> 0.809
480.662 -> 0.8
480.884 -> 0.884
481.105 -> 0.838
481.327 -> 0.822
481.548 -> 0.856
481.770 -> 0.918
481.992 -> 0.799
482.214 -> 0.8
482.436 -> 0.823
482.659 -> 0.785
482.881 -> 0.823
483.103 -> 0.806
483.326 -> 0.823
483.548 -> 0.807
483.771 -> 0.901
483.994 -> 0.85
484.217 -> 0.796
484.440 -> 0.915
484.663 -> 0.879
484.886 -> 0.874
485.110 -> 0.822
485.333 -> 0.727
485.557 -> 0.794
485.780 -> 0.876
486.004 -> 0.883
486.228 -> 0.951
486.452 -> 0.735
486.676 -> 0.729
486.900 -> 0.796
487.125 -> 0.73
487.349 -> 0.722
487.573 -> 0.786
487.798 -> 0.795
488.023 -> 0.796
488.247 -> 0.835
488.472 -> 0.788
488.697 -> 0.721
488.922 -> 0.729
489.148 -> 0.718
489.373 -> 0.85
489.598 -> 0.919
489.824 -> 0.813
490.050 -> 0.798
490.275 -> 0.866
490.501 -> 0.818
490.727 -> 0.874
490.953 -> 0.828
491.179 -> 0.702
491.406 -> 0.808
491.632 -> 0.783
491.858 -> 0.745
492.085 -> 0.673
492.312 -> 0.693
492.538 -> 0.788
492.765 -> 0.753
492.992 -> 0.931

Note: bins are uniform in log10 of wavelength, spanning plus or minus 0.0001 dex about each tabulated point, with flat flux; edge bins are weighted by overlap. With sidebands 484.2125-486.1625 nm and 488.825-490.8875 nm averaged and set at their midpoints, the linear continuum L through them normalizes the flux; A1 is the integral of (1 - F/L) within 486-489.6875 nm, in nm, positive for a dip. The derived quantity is 0.19 nm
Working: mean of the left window 0.846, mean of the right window 0.821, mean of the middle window 0.79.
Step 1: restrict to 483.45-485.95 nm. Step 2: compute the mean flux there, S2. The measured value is 0.841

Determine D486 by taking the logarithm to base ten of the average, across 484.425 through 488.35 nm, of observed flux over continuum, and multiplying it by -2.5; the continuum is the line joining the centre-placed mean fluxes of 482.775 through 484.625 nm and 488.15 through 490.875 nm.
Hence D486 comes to 0.022 mag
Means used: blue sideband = 0.842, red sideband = 0.811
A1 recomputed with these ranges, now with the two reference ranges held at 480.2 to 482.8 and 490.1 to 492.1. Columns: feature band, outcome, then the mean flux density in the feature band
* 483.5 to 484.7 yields -0.06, 0.859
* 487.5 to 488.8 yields 0.03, 0.787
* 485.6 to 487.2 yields -0.01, 0.815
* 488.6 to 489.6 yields 0.03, 0.774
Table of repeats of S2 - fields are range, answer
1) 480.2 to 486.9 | 0.831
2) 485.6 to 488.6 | 0.801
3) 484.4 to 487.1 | 0.826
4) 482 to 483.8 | 0.816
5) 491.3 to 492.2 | 0.752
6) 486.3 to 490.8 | 0.792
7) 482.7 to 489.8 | 0.812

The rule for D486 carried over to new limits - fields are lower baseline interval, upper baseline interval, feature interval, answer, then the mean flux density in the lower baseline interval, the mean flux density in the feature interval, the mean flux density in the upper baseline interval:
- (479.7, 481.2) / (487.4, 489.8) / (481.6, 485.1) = -0.038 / 0.821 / 0.84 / 0.793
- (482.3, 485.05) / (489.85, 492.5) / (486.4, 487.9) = 0.078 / 0.839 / 0.757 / 0.782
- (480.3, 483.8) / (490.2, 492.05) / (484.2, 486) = -0.029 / 0.829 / 0.84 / 0.796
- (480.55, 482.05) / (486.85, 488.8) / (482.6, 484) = -0.005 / 0.847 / 0.828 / 0.774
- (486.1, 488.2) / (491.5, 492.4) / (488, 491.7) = -0.072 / 0.785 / 0.803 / 0.726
